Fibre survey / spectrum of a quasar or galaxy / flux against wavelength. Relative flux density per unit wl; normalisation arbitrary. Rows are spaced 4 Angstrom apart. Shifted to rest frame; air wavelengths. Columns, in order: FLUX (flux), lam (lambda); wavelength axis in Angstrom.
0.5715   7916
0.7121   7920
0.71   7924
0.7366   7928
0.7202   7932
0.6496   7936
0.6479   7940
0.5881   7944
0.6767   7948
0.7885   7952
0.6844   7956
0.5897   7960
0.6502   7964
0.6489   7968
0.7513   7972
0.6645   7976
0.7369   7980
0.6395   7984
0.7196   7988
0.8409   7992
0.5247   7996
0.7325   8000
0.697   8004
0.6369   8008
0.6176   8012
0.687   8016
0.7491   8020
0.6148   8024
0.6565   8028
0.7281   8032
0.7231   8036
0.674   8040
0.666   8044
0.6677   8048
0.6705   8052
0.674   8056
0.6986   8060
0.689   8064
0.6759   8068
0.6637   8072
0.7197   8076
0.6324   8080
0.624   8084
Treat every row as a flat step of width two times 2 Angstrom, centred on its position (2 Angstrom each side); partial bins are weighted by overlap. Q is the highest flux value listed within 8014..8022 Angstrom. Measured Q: 0.7491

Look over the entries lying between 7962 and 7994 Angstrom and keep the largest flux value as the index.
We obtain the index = 0.8409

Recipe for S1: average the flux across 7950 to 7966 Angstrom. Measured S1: 0.678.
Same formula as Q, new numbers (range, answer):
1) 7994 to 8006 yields 0.7325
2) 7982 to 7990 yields 0.7196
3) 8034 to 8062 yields 0.7231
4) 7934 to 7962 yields 0.7885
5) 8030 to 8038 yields 0.7281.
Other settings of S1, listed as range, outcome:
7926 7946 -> 0.668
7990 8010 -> 0.686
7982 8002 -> 0.691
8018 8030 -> 0.673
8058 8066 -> 0.694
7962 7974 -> 0.683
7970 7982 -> 0.718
